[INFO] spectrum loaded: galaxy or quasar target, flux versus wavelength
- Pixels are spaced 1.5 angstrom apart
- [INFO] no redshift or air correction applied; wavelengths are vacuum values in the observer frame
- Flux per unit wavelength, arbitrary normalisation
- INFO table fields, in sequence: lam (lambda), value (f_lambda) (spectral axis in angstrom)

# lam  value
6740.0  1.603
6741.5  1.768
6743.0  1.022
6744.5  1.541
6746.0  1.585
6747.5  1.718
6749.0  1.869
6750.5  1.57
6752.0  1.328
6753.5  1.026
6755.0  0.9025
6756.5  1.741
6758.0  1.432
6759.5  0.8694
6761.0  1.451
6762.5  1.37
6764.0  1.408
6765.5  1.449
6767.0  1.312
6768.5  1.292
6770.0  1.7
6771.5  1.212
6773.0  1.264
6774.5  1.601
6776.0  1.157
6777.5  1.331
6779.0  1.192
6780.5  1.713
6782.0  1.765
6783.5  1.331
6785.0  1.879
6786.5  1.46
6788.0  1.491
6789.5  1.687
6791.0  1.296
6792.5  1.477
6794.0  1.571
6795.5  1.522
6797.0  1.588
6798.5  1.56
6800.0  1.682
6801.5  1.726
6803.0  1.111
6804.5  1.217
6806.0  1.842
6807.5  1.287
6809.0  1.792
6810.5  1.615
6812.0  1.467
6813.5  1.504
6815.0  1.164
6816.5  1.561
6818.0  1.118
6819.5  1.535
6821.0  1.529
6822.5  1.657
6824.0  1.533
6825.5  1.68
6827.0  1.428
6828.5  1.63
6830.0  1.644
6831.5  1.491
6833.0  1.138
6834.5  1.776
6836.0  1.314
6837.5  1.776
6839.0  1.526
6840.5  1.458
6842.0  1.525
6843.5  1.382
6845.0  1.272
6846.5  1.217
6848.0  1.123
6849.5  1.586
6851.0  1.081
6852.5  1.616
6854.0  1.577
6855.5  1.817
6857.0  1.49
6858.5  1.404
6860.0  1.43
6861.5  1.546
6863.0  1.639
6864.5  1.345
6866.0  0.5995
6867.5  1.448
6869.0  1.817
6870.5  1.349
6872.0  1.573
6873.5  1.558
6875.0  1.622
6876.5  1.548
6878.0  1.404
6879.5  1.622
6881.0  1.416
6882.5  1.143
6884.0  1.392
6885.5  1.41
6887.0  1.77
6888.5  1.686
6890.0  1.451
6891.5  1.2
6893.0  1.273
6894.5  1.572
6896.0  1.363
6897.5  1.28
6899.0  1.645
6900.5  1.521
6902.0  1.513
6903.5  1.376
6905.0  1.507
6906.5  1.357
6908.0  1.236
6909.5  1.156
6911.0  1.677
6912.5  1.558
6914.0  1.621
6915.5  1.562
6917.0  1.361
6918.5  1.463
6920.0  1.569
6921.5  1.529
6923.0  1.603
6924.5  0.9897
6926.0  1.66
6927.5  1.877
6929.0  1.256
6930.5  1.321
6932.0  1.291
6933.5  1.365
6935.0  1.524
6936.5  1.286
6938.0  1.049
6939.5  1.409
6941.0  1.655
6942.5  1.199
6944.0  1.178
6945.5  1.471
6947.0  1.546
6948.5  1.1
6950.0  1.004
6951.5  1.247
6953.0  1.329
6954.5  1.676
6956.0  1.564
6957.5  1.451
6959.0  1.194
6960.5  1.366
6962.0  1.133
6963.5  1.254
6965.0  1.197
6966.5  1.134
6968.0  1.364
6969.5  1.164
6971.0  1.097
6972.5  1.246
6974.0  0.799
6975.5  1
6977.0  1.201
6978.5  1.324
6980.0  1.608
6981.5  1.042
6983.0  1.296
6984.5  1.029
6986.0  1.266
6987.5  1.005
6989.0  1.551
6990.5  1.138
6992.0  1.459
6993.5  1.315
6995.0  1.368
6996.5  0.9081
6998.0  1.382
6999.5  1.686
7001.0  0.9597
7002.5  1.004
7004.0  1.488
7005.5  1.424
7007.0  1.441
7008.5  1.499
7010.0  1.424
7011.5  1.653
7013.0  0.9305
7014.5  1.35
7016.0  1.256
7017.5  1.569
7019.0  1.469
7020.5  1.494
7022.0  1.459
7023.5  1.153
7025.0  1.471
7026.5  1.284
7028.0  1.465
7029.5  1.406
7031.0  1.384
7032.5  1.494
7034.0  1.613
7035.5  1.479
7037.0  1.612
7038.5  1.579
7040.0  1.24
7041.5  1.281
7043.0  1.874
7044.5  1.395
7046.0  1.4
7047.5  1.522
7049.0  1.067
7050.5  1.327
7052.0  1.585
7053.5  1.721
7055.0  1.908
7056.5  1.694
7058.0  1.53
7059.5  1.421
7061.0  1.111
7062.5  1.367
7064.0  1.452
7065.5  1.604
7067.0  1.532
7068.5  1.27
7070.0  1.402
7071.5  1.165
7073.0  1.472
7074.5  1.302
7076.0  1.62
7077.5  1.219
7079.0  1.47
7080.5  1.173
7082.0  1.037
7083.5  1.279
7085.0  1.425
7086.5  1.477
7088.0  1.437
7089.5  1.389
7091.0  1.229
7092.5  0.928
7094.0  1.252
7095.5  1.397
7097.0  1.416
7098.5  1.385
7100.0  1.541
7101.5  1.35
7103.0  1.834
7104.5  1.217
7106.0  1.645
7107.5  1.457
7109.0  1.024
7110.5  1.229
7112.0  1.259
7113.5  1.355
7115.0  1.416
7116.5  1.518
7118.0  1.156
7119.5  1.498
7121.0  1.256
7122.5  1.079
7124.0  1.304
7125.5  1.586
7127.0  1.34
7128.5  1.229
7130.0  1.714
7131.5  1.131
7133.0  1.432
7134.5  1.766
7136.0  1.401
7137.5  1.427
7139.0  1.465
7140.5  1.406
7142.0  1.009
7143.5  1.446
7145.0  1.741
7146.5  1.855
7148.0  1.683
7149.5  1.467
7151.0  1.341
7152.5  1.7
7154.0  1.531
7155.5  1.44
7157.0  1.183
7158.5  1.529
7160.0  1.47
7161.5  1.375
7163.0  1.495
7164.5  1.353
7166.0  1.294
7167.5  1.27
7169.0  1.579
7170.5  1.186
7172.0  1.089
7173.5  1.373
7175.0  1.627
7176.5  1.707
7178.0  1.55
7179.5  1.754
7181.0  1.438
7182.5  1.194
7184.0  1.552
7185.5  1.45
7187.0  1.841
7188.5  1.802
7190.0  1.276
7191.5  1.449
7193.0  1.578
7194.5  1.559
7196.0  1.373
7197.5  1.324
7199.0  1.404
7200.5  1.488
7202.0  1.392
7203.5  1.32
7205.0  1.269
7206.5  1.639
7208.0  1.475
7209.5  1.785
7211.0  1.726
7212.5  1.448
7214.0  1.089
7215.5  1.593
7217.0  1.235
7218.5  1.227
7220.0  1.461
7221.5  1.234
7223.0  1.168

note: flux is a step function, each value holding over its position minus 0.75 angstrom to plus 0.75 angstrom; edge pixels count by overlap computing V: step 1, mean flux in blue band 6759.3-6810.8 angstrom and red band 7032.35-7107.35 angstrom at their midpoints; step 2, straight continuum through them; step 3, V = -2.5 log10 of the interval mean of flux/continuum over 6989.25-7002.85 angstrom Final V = 0.14 mag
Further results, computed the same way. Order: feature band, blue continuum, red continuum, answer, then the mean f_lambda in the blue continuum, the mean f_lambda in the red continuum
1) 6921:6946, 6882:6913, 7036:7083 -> 0.03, 1.43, 1.43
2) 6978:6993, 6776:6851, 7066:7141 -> 0.12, 1.49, 1.37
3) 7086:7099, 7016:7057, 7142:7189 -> 0.12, 1.47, 1.48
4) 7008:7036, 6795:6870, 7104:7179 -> 0.02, 1.48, 1.41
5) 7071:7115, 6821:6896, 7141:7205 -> 0.09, 1.47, 1.46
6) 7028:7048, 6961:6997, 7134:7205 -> -0.15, 1.21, 1.46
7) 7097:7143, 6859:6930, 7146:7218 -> 0.06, 1.46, 1.47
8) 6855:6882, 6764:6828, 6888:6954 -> -0.03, 1.48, 1.41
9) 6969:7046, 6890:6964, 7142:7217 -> 0.07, 1.4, 1.47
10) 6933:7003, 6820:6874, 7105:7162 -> 0.14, 1.47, 1.42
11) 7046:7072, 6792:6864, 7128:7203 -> 0.01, 1.49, 1.46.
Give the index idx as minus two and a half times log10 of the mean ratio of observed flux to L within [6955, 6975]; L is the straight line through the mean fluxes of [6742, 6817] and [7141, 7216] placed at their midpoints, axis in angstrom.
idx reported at 0.19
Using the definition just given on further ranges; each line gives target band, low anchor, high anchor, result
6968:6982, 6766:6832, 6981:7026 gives 0.142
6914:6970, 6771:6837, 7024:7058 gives 0.095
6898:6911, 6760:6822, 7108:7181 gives 0.019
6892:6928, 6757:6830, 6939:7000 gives -0.096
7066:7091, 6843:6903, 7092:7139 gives 0.026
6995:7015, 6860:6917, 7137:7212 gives 0.109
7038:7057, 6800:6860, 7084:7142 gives -0.080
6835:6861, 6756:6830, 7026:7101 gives 0.008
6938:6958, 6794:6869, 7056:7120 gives 0.053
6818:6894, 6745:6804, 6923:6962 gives -0.044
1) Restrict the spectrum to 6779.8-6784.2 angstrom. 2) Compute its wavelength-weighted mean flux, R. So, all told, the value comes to 1.6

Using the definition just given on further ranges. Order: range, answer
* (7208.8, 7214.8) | 1.51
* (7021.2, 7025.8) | 1.36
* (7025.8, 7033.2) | 1.41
